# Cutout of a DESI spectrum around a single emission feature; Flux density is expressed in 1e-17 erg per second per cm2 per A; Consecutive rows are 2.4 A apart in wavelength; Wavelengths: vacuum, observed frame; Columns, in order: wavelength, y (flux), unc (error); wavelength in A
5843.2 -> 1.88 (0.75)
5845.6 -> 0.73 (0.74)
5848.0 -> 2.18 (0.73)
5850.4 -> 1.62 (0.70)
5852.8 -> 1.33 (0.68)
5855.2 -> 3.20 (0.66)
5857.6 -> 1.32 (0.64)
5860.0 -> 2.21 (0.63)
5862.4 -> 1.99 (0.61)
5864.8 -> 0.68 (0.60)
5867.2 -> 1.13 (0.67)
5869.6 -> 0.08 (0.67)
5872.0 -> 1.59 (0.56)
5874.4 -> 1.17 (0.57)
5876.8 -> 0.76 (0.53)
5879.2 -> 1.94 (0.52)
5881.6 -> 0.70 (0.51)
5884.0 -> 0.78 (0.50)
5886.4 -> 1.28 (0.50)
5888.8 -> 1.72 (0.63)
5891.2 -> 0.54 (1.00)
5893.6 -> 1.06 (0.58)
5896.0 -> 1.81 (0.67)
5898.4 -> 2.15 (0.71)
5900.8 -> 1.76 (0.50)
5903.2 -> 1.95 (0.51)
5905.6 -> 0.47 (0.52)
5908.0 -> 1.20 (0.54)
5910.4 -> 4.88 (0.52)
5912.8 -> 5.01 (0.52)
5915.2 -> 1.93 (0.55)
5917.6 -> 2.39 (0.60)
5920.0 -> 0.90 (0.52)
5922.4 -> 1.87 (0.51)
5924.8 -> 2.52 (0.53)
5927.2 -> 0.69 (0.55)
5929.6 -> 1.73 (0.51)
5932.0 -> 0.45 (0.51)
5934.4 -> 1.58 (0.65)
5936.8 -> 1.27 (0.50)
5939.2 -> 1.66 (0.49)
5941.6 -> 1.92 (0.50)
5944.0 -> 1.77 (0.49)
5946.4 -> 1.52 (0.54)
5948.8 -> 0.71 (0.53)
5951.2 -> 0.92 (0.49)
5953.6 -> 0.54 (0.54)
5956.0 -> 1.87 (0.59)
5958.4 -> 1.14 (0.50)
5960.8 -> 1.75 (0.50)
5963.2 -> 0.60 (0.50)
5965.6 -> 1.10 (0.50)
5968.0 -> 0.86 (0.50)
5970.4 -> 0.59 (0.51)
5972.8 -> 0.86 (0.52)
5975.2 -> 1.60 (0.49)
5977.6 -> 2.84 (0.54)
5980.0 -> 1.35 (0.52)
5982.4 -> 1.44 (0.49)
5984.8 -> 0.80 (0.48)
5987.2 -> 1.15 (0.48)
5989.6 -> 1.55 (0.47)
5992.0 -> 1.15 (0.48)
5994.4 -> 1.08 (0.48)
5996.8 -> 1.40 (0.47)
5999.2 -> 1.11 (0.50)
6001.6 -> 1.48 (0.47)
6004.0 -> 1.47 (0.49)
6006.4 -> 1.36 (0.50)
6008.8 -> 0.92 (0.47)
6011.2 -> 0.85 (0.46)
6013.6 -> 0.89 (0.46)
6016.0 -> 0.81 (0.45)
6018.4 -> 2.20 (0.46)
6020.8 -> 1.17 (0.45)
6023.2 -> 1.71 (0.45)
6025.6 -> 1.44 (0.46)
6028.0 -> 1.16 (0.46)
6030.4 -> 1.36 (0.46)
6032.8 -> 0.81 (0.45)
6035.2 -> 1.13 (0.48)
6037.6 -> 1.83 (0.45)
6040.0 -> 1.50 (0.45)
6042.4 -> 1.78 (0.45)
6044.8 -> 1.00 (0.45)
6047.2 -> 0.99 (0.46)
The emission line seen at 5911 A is [O III]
